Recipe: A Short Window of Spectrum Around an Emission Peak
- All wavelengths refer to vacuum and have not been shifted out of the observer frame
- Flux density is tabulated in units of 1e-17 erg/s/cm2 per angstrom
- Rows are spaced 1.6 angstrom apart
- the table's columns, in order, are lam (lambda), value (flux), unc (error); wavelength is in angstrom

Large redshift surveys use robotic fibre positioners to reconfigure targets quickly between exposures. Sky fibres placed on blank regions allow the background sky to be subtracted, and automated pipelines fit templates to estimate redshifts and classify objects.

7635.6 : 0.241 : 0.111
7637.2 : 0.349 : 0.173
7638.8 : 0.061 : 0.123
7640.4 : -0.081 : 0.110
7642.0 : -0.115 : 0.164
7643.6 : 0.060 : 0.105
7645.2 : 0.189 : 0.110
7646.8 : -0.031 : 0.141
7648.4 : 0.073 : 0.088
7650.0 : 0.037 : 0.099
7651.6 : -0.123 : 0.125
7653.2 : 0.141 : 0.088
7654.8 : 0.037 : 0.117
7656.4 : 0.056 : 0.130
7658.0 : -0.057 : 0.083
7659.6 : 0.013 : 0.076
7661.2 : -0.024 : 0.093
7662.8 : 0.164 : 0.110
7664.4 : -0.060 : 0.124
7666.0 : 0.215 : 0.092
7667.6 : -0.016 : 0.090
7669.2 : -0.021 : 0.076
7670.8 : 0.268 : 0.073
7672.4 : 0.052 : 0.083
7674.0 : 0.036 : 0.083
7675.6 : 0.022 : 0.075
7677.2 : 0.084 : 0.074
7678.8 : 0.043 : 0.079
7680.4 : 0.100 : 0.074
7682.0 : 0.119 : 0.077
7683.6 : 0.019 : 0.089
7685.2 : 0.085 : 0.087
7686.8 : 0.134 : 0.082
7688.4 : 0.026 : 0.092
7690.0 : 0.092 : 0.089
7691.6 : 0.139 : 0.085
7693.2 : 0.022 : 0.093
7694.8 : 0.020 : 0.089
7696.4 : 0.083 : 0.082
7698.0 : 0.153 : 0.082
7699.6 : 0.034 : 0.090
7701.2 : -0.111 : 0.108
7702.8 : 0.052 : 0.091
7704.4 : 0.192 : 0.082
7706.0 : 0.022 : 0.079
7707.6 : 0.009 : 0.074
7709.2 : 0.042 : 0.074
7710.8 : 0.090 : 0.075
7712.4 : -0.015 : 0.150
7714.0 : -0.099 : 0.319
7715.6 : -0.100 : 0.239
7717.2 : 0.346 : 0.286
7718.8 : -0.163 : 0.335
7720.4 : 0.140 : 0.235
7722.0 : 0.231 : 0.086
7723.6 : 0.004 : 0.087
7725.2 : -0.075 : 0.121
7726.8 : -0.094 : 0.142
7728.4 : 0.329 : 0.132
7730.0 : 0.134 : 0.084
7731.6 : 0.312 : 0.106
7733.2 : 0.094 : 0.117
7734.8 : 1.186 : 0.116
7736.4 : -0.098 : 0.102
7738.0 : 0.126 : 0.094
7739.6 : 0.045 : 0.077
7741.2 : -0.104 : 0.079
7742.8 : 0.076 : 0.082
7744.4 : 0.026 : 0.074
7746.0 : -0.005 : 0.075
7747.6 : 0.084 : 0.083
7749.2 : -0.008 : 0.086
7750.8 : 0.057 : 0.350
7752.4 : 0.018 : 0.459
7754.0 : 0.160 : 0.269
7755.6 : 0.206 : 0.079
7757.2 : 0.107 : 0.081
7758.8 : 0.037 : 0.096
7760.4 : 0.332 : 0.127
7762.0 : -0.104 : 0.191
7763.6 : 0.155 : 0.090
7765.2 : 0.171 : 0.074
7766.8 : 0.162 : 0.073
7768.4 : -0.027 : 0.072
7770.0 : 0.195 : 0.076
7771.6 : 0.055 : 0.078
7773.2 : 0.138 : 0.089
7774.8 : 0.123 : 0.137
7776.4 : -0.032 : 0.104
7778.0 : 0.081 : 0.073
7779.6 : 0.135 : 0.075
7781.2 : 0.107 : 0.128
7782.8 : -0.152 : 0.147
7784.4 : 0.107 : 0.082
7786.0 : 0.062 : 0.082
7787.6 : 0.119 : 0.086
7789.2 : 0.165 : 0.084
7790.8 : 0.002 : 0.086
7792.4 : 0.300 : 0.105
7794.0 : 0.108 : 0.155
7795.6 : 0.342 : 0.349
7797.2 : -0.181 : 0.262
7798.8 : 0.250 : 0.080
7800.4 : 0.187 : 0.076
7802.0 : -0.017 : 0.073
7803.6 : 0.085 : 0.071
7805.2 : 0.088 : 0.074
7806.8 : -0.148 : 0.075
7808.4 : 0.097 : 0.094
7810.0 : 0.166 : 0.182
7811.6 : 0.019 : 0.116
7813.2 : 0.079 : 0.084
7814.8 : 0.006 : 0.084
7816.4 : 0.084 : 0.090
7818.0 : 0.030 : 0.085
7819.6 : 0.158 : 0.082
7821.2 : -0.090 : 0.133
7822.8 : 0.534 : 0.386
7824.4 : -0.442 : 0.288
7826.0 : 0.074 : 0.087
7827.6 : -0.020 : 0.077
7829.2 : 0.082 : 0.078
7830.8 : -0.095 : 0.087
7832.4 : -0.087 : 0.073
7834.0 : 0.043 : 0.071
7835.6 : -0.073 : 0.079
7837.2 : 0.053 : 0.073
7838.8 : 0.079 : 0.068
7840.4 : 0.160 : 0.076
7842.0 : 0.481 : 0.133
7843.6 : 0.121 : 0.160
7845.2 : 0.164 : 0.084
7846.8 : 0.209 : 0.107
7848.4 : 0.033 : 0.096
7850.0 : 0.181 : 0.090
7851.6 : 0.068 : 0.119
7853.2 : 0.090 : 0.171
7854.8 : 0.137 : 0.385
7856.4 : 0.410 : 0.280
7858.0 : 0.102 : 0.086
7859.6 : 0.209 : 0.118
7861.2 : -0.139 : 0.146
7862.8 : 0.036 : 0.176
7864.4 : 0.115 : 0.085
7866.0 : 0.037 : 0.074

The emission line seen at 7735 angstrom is [O III]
